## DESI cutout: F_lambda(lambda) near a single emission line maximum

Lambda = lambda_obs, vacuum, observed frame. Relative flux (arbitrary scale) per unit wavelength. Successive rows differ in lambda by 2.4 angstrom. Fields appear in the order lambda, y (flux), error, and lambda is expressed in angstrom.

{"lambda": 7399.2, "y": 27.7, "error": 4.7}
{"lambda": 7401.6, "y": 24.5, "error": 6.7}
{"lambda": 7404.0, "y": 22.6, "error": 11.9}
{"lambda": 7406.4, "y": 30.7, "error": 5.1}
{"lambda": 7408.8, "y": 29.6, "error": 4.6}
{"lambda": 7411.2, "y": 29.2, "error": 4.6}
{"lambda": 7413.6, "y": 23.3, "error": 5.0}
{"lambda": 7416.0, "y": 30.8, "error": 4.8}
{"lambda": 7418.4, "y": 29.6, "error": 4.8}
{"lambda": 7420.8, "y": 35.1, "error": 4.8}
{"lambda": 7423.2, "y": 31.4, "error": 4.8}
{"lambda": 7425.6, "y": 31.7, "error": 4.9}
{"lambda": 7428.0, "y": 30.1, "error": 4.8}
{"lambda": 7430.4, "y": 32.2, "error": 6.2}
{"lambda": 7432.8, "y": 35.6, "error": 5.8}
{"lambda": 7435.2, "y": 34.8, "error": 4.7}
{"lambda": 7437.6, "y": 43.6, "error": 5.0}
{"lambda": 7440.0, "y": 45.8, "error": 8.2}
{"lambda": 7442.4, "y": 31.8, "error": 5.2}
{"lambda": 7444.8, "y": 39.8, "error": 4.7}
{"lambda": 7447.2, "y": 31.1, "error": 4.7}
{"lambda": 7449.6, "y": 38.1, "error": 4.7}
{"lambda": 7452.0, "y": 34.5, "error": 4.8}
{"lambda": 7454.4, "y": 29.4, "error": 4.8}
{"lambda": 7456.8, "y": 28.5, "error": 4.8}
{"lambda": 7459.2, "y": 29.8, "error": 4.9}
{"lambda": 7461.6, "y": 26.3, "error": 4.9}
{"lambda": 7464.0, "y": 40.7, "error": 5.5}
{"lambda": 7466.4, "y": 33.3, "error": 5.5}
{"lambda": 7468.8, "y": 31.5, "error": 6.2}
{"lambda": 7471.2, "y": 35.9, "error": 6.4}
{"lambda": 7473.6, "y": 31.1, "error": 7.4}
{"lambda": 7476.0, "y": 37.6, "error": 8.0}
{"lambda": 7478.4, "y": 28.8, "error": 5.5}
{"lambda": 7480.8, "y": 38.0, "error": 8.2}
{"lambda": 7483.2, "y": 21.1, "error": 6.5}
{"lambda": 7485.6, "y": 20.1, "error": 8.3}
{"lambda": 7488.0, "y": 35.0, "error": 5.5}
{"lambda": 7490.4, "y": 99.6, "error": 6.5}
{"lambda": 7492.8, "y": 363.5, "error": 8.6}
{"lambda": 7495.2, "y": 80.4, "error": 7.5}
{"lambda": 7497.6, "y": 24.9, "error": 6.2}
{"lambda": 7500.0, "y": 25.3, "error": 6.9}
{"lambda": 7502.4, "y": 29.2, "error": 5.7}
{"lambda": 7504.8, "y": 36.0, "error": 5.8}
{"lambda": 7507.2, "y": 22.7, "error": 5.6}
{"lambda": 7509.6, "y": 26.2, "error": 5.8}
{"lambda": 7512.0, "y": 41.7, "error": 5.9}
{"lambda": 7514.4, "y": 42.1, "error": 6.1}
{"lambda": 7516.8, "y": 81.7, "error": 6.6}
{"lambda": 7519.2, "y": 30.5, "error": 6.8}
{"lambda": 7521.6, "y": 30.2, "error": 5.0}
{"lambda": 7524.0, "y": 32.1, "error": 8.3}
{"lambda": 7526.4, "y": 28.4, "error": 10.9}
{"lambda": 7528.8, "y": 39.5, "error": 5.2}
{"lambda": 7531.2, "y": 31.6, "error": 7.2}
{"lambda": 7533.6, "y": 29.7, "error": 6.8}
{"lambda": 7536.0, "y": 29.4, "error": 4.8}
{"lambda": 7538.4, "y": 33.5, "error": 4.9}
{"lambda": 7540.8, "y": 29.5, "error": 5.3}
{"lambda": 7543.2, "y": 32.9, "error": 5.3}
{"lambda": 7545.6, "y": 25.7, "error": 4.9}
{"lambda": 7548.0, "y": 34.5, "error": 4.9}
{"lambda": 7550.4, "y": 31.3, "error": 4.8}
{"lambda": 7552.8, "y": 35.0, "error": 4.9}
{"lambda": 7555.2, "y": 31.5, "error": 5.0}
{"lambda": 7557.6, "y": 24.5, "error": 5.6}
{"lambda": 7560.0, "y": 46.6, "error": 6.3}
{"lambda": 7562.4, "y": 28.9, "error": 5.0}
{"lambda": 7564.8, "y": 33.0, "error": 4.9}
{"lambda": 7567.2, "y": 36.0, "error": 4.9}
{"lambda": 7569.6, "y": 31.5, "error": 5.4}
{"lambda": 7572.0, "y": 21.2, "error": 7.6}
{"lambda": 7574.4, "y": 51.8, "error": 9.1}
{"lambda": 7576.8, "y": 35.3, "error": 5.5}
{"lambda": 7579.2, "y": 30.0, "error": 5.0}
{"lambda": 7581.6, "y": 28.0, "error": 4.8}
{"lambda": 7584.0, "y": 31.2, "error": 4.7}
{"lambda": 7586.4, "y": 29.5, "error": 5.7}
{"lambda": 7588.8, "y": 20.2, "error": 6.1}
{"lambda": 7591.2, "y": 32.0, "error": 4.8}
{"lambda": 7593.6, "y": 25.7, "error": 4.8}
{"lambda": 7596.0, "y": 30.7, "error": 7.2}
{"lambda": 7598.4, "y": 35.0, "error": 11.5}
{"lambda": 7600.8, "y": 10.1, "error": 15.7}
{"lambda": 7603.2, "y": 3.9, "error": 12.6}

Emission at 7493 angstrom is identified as H-alpha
